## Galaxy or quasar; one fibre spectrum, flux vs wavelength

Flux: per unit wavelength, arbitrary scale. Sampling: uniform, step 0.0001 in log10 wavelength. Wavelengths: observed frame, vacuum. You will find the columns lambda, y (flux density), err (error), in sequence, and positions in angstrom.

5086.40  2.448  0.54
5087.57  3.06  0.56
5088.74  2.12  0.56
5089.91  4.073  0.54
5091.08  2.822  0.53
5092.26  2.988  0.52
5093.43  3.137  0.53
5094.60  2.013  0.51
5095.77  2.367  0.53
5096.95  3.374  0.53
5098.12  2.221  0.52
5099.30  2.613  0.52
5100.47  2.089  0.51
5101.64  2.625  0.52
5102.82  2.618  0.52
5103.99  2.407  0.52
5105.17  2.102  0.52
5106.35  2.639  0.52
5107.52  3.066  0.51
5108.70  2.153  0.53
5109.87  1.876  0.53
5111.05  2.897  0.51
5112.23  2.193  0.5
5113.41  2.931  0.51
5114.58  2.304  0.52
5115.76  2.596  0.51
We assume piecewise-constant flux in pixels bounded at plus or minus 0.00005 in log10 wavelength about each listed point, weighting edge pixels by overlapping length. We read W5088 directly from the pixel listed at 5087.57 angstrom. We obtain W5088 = 3.06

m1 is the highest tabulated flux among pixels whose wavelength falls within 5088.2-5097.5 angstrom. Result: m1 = 4.073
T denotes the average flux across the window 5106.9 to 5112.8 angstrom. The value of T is 2.44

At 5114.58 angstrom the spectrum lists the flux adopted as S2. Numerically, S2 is 2.304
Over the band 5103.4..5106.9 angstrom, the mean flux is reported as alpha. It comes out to 2.38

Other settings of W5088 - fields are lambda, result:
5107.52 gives 3.066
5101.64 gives 2.625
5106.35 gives 2.639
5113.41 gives 2.931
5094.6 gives 2.013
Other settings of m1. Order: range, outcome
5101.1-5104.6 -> 2.625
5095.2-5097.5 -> 3.374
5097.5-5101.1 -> 2.613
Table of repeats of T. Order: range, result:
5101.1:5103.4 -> 2.62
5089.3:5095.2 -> 3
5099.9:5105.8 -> 2.37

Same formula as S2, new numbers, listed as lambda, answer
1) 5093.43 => 3.137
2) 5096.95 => 3.374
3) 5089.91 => 4.073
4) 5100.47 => 2.089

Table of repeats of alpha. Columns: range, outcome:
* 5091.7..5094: 3.07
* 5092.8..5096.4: 2.52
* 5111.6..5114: 2.57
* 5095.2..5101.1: 2.53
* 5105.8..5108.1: 2.86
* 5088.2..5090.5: 3.12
